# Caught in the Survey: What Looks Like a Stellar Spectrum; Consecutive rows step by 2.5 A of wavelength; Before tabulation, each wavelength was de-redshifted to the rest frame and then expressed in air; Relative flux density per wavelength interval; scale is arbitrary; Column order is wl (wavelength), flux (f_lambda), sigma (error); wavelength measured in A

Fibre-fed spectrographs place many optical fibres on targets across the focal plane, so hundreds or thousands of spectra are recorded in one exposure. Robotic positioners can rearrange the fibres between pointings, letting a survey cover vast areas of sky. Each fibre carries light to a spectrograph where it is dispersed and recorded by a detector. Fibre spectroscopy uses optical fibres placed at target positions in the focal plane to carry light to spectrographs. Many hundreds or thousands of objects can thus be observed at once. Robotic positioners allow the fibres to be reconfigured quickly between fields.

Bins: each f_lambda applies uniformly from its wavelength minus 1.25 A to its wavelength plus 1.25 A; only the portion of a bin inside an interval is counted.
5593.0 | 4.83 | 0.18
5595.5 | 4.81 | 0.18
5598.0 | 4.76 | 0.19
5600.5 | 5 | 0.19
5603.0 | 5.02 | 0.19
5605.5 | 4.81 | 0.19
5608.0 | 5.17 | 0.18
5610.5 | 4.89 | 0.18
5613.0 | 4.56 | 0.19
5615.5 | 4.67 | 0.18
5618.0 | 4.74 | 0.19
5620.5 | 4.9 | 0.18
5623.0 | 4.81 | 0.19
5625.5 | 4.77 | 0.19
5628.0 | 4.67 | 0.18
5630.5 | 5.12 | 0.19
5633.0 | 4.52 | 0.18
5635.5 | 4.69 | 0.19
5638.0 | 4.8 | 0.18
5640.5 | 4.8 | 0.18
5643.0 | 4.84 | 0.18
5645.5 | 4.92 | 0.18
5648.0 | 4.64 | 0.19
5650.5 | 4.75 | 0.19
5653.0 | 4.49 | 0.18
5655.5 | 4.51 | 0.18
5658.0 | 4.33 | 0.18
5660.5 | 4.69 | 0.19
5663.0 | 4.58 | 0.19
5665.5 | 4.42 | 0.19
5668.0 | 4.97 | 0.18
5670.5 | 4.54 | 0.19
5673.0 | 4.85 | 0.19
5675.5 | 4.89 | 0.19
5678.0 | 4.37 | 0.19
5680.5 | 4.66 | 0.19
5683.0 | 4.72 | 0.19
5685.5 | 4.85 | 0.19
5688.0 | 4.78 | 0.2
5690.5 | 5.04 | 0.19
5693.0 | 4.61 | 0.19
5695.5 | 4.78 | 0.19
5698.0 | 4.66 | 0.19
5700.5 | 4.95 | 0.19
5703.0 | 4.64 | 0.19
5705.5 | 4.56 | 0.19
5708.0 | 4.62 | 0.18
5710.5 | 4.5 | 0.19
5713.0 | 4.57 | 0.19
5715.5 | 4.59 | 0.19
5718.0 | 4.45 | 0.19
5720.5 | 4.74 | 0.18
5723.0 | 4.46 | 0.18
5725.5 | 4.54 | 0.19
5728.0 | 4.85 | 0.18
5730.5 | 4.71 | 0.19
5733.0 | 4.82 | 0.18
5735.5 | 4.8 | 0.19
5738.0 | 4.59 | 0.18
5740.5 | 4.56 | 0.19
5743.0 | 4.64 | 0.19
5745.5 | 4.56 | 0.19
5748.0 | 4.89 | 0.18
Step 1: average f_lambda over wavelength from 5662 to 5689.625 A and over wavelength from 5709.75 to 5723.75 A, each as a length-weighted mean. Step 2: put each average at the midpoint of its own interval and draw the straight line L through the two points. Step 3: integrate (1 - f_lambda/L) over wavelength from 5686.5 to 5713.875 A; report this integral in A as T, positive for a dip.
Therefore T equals -0.5 A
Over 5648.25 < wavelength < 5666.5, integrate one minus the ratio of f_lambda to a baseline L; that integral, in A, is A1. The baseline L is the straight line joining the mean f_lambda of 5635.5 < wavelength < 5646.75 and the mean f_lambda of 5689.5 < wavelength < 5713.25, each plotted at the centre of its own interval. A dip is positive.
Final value 0.9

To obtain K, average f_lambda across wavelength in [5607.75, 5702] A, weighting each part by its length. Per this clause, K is 4.73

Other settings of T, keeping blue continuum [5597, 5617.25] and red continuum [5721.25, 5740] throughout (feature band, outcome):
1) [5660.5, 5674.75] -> 0.27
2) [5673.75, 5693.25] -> -0.01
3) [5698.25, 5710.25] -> 0.11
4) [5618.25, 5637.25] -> 0.19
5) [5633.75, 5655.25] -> 0.35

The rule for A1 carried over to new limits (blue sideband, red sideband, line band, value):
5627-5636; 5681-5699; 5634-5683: 1.0 A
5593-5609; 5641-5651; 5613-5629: 0.4 A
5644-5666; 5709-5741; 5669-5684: -0.2 A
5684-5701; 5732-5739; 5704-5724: 0.9 A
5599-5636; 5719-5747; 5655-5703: 0.4 A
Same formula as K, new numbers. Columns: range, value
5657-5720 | 4.67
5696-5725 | 4.62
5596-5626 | 4.84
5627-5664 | 4.69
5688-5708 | 4.74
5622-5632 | 4.84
